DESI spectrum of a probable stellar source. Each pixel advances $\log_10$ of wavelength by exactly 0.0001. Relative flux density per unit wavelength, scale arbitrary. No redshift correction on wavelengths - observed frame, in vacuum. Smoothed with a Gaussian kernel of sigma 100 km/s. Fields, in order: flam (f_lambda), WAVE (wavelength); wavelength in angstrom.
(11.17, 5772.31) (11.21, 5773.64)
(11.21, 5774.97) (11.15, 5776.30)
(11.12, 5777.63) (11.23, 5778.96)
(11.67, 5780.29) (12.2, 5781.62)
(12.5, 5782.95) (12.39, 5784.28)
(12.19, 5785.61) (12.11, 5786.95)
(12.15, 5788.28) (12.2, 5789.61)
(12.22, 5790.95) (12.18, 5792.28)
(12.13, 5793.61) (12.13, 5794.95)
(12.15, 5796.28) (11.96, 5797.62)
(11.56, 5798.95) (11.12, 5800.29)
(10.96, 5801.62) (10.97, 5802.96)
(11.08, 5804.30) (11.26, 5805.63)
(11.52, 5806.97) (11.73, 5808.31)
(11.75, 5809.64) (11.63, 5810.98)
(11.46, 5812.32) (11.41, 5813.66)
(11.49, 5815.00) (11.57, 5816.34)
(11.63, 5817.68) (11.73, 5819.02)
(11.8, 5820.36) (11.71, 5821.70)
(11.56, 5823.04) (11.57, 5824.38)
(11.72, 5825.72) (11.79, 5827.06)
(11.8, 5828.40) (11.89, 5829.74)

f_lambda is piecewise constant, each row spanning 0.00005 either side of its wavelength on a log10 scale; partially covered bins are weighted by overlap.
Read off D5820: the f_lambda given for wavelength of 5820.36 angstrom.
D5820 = 11.8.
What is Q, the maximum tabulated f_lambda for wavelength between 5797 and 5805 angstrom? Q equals 11.96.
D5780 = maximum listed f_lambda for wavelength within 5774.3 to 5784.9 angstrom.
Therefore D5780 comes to 12.5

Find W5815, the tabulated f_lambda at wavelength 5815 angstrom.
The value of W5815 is 11.49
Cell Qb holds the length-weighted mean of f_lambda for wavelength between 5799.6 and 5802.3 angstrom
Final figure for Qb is 11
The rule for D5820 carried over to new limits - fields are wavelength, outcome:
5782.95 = 12.5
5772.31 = 11.17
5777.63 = 11.12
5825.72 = 11.72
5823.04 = 11.56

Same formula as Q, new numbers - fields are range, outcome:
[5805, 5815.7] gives 11.75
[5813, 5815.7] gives 11.49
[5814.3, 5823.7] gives 11.8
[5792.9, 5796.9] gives 12.15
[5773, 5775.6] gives 11.21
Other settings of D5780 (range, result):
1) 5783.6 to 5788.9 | 12.39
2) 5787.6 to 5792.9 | 12.22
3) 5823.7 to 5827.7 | 11.79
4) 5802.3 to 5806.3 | 11.26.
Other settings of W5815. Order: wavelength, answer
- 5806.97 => 11.52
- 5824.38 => 11.57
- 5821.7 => 11.71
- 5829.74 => 11.89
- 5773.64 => 11.21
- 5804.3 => 11.08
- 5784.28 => 12.39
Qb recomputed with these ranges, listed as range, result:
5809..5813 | 11.6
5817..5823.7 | 11.7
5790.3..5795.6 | 12.2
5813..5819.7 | 11.6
